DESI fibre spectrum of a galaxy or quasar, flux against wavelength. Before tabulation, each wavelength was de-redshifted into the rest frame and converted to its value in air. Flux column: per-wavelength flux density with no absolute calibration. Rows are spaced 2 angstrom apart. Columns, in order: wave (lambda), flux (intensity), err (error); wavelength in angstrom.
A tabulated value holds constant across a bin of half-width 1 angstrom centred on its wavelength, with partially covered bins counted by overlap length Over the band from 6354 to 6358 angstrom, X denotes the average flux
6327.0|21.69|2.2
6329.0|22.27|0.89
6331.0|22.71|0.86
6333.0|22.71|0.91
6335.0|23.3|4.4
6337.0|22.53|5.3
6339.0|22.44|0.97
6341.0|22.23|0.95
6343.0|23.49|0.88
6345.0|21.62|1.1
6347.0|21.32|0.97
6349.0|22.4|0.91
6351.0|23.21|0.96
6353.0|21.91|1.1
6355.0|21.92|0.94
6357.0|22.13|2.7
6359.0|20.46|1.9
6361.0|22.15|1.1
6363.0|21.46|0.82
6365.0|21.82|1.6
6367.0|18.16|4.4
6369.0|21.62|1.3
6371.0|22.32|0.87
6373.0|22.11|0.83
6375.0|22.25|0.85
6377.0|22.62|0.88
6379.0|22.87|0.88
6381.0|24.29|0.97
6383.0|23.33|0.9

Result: 22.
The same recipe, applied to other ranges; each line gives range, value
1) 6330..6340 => 22.7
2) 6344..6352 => 22.1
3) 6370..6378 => 22.3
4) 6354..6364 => 21.6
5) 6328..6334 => 22.6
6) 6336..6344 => 22.7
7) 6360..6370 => 21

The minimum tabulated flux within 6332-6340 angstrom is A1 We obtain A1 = 22.44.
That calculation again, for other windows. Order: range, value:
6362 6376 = 18.16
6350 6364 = 20.46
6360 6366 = 21.46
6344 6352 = 21.32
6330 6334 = 22.71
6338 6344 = 22.23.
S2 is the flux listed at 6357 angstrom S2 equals 22.13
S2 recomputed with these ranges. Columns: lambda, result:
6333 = 22.71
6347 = 21.32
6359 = 20.46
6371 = 22.32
